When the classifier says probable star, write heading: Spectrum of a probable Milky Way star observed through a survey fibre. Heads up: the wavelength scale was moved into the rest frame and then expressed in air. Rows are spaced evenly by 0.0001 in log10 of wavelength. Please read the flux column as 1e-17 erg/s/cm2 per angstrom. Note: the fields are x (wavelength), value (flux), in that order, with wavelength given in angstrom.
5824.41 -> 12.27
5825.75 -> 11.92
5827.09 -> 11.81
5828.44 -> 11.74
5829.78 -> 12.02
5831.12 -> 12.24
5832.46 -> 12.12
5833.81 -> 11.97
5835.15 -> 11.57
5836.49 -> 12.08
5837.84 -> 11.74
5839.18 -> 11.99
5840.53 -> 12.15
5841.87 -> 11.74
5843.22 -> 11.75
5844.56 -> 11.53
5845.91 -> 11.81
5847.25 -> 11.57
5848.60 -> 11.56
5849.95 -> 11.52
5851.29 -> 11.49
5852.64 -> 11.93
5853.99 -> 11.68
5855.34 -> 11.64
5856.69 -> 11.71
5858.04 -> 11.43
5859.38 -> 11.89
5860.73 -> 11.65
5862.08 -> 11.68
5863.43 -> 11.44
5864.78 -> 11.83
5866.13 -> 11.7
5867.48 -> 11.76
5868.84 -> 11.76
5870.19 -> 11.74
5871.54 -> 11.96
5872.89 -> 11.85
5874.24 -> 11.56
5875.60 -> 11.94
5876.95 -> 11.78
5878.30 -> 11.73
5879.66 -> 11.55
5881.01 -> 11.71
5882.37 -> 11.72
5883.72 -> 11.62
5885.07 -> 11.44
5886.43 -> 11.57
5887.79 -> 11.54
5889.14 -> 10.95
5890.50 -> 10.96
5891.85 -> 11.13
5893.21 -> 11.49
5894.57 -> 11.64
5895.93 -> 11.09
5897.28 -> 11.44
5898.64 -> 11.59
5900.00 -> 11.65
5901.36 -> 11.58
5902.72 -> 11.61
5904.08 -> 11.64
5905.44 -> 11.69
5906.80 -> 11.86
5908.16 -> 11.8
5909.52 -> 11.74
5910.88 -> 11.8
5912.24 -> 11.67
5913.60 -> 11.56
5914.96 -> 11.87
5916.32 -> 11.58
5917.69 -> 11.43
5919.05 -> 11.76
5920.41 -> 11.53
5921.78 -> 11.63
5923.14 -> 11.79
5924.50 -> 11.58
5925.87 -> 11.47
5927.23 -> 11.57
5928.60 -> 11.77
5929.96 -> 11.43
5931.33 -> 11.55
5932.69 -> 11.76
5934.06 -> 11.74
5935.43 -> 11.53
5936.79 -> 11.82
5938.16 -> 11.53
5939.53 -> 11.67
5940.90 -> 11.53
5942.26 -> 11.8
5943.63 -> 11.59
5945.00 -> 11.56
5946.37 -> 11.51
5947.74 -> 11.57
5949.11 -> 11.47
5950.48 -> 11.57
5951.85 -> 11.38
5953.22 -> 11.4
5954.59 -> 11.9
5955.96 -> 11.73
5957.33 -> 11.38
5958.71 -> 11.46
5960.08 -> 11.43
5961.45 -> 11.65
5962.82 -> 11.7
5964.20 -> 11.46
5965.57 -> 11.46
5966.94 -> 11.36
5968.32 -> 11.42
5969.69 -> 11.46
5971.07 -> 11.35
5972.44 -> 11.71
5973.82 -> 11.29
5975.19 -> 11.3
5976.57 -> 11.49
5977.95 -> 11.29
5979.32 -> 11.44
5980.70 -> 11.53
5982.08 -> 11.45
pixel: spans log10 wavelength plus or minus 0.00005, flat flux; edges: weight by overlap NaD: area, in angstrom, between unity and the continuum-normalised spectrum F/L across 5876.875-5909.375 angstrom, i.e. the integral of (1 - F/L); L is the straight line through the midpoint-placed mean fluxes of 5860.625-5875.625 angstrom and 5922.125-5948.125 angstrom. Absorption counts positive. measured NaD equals 0.4 angstrom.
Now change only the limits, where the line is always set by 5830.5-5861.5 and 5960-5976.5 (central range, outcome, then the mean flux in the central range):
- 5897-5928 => -0.1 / 11.6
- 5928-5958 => -0.2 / 11.6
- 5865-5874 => -0.1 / 11.8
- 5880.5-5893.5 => 0.3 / 11.4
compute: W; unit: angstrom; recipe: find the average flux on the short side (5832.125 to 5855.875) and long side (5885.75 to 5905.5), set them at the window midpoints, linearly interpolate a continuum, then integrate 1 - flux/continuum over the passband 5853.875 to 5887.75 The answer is -0.3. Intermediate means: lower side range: 11.8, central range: 11.7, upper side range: 11.4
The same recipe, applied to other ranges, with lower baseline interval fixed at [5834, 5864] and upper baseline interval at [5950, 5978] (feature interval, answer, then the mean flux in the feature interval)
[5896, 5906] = 0.0 angstrom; 11.6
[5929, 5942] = -0.1 angstrom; 11.6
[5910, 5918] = -0.1 angstrom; 11.7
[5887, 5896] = 0.3 angstrom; 11.3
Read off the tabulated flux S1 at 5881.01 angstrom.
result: 11.71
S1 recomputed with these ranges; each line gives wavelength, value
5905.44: 11.69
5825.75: 11.92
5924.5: 11.58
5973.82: 11.29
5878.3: 11.73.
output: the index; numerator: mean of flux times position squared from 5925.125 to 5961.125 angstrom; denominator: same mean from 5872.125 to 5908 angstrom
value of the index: 1.02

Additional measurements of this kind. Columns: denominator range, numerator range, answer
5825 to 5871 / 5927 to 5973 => 1.02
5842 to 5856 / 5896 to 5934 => 1.02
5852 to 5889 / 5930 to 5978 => 1.02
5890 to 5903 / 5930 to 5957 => 1.03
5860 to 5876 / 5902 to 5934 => 1.01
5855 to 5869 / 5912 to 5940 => 1.02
